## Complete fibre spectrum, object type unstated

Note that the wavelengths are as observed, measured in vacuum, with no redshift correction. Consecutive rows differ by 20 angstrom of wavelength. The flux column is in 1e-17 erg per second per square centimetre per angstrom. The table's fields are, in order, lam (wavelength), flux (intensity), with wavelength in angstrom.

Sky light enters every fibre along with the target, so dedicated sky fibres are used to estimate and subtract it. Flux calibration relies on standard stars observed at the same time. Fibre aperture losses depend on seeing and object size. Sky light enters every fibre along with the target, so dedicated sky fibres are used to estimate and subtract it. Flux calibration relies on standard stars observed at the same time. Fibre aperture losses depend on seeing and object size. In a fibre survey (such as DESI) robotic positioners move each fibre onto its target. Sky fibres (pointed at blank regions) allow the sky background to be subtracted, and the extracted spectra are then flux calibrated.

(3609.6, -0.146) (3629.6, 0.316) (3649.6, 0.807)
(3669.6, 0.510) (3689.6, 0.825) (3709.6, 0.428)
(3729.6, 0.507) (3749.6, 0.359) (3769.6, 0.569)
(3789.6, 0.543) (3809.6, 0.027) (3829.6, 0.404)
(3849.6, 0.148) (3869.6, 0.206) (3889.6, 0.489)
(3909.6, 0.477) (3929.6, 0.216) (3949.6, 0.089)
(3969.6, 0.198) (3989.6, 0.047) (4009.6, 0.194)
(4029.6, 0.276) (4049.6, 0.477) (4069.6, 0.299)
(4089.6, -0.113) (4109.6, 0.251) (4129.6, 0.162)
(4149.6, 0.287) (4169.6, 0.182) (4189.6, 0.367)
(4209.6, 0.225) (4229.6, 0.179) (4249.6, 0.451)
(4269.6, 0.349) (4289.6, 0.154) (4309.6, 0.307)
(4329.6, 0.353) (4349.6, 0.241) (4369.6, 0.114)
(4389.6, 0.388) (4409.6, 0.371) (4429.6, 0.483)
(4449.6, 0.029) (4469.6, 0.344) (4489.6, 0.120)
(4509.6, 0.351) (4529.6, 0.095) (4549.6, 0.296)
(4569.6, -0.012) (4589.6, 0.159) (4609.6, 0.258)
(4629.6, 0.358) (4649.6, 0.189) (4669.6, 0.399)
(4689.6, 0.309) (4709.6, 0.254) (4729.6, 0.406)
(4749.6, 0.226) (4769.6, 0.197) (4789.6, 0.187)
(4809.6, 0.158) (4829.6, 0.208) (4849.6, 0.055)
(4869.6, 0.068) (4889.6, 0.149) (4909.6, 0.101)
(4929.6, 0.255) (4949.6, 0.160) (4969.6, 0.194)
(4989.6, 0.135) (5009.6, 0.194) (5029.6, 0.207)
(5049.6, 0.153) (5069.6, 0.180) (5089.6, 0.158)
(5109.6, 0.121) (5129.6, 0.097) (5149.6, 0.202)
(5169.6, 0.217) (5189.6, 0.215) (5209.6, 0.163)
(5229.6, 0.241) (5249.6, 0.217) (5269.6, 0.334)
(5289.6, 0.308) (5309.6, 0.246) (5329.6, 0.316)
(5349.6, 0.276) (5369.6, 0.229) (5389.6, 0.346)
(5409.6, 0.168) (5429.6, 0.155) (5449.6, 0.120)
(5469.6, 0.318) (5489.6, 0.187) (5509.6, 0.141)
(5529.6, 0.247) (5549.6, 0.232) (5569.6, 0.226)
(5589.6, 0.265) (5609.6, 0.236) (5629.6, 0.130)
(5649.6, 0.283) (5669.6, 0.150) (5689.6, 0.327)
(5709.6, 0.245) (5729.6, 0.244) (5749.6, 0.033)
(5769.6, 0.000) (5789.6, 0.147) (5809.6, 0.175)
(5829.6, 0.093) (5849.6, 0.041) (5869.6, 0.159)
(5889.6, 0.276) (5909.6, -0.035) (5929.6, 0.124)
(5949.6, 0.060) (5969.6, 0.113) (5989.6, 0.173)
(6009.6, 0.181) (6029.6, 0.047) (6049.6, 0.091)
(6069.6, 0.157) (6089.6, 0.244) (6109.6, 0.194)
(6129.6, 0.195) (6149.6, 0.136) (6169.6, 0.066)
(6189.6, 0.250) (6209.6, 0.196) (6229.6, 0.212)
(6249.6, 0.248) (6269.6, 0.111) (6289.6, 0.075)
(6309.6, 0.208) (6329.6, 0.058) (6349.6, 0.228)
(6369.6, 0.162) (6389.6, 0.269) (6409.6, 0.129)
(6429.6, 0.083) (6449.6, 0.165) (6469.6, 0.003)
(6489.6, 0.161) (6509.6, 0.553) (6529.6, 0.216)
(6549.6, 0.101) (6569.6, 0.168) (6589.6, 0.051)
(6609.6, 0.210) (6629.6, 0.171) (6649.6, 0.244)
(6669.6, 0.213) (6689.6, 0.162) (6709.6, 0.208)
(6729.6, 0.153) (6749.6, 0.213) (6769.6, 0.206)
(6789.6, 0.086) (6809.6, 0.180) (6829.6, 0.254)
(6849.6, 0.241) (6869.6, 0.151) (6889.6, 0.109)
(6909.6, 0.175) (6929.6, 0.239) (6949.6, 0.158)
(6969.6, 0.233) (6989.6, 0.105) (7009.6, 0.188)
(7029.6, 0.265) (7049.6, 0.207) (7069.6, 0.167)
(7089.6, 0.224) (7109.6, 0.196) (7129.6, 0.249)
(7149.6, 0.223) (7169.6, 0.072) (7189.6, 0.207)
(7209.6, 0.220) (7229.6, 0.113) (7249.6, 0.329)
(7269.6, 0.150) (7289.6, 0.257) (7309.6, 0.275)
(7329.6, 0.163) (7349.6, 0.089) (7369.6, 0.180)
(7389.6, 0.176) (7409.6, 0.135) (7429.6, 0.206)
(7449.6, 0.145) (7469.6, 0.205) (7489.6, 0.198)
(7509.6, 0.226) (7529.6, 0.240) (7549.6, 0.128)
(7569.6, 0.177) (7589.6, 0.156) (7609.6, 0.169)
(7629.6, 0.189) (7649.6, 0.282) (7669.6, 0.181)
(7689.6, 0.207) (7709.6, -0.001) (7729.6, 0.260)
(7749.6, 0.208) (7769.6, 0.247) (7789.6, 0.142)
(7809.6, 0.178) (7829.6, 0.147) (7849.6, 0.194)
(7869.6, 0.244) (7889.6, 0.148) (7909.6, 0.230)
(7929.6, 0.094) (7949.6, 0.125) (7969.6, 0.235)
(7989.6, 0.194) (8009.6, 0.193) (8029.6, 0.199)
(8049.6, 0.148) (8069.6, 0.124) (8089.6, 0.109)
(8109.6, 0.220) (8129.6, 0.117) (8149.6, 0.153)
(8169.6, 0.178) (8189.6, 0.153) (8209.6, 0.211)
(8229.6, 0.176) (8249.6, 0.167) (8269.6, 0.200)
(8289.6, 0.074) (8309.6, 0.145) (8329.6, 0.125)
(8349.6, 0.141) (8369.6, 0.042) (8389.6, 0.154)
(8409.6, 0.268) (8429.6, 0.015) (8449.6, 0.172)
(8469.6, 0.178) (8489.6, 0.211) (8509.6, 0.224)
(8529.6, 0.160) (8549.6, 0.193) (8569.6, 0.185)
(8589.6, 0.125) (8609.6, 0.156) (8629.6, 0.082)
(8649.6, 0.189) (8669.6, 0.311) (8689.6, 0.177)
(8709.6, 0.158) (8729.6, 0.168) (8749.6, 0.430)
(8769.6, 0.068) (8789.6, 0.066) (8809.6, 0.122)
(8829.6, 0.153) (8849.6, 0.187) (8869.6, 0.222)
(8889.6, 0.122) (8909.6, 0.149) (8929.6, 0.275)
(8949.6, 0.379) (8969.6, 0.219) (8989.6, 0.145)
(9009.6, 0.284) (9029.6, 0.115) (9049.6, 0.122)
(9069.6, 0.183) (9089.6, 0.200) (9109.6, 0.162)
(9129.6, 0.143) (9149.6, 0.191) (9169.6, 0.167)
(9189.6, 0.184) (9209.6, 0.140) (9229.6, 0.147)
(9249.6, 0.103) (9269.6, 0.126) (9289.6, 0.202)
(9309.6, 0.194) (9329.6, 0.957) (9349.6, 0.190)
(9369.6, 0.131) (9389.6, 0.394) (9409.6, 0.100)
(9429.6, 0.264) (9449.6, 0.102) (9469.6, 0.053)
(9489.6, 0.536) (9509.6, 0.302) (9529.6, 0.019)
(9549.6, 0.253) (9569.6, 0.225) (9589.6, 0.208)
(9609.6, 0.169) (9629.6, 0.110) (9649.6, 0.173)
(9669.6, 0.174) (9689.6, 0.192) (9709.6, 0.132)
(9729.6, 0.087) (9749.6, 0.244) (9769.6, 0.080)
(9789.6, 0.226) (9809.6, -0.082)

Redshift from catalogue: 0.75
